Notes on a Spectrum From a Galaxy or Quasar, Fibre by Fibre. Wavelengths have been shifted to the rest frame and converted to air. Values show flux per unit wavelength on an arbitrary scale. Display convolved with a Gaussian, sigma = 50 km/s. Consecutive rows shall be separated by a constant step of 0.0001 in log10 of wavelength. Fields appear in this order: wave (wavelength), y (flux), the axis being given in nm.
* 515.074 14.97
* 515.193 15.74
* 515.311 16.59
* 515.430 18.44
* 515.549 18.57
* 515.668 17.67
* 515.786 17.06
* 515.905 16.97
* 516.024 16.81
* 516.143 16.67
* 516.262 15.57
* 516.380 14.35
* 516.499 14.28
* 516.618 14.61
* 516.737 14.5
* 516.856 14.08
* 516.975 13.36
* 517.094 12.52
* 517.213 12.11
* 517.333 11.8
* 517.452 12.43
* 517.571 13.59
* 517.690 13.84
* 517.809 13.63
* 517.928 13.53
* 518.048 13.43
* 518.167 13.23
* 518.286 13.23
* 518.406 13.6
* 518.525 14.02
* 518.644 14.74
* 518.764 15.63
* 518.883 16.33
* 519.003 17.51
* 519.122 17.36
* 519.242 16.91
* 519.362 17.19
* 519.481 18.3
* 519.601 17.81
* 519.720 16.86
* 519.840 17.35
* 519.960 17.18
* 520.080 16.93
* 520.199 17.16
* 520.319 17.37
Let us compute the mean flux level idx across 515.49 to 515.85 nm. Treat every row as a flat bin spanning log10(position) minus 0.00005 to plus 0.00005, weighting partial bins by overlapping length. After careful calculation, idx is 17.8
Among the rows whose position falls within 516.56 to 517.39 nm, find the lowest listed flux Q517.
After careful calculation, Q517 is 11.8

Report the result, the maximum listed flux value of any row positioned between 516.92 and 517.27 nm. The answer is 13.36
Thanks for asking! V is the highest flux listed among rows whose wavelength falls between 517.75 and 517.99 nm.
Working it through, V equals 13.63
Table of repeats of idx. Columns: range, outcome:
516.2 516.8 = 14.7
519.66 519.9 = 17.1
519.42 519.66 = 18.1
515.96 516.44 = 15.9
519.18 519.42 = 17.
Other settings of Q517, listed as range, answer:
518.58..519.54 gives 14.74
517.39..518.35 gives 12.43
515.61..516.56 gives 14.28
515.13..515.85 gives 15.74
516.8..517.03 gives 13.36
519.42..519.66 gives 17.81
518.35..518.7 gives 13.6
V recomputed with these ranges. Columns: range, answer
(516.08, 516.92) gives 16.67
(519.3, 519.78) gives 18.3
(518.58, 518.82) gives 15.63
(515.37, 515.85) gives 18.57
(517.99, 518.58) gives 14.02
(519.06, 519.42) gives 17.36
